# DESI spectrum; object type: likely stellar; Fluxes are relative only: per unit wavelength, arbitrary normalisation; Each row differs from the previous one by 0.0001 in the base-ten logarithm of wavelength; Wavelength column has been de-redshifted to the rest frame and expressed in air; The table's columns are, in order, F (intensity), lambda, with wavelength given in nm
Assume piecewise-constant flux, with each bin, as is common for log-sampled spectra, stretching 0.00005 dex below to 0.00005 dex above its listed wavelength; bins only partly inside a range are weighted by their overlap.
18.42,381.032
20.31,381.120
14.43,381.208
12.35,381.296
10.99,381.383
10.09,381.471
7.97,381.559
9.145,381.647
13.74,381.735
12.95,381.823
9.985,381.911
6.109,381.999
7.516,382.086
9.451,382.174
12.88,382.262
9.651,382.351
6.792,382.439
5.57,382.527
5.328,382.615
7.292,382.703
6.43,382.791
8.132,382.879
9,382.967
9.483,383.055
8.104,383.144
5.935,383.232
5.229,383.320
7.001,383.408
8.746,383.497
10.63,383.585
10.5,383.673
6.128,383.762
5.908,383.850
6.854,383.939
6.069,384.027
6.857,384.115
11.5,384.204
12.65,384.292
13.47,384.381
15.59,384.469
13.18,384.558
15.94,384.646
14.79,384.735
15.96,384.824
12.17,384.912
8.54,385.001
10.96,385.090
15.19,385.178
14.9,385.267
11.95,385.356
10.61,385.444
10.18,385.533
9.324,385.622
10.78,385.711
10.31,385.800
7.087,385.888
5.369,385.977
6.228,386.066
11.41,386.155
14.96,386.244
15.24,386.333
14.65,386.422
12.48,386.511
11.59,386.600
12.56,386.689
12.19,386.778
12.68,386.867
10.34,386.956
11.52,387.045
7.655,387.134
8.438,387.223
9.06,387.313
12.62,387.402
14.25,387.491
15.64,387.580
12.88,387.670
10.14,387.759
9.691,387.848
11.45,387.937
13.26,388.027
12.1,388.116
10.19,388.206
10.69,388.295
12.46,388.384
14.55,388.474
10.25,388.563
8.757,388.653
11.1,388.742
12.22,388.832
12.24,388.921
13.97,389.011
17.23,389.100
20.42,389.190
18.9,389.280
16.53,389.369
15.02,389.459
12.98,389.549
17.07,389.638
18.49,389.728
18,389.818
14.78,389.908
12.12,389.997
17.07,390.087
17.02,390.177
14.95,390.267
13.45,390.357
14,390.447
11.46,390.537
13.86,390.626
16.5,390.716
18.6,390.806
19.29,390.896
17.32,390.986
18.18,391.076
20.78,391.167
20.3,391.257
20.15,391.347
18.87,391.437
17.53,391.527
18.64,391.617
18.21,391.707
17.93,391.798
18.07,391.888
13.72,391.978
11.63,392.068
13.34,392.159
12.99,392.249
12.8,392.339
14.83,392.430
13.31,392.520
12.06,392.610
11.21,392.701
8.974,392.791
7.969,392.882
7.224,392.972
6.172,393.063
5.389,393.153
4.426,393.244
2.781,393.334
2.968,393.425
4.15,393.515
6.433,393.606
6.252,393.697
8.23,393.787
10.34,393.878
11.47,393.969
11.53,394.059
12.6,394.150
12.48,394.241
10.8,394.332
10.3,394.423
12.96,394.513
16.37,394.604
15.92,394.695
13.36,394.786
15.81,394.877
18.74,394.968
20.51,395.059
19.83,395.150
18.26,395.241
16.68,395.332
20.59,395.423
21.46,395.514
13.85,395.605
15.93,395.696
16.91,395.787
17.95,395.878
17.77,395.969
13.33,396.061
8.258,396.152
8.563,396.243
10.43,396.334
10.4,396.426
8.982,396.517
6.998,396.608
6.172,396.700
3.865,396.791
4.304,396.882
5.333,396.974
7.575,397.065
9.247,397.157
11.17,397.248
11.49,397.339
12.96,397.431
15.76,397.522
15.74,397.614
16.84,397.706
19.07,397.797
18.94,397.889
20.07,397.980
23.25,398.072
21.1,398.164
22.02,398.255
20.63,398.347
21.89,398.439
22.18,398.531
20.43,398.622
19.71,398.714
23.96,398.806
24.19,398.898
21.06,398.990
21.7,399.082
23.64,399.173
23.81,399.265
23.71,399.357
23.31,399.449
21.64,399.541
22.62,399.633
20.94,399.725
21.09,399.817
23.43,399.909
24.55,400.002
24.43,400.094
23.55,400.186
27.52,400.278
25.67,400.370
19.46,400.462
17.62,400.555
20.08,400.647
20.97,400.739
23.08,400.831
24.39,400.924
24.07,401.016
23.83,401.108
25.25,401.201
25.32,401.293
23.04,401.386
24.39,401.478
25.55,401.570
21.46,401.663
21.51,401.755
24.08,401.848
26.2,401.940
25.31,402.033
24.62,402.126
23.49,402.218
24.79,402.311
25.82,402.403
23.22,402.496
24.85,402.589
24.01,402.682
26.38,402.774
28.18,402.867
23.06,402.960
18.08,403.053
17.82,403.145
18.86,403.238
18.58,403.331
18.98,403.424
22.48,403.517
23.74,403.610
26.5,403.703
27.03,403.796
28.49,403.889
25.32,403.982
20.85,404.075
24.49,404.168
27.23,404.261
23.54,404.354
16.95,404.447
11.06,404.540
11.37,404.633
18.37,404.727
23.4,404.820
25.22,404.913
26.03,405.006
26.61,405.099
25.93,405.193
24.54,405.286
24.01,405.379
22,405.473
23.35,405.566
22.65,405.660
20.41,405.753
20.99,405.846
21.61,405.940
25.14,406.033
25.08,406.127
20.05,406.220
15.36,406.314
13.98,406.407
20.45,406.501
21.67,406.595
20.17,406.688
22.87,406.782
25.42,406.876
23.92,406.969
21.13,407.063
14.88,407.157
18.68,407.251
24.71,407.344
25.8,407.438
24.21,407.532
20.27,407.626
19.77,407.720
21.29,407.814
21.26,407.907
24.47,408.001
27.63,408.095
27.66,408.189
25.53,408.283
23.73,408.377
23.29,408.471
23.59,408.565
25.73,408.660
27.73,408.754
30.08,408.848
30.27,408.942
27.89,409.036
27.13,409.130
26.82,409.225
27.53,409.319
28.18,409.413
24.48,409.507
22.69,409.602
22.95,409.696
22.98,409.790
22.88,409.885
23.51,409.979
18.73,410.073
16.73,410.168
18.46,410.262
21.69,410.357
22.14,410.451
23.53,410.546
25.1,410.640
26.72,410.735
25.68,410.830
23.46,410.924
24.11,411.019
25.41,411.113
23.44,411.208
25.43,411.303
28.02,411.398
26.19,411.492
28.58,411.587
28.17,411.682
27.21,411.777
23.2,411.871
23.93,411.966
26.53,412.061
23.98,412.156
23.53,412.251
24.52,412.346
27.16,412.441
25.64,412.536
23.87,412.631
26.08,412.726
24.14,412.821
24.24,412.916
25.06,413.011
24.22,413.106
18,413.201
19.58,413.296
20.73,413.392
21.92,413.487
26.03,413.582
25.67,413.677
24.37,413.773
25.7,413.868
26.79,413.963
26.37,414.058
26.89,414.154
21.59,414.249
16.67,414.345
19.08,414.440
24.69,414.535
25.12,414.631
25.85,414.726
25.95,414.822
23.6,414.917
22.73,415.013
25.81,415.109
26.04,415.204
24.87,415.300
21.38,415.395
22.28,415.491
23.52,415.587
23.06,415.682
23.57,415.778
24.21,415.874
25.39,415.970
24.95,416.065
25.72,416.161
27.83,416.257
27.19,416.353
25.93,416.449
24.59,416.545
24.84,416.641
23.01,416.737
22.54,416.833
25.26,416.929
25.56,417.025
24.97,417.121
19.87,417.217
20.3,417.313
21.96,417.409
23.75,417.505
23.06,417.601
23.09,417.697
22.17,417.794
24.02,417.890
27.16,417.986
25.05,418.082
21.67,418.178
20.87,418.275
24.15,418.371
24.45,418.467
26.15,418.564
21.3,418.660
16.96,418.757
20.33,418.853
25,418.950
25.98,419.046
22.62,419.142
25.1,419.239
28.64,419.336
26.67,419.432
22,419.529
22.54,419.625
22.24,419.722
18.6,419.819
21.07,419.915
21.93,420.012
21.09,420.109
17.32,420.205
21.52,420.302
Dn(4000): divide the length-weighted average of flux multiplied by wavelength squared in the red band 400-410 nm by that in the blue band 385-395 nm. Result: 1.96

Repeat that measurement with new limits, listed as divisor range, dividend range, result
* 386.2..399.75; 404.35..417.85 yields 1.79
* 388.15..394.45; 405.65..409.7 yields 1.92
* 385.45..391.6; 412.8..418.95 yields 1.99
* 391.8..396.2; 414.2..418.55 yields 2.12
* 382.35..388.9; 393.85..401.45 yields 1.78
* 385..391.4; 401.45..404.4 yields 1.91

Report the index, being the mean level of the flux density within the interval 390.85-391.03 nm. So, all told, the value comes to 18.3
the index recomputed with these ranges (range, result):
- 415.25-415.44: 23.2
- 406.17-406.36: 17.9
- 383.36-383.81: 8.54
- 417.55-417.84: 22.7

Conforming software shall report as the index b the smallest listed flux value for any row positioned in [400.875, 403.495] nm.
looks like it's 17.82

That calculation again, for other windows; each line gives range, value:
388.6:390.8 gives 8.757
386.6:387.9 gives 7.655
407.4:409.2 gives 19.77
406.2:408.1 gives 13.98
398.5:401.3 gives 17.62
